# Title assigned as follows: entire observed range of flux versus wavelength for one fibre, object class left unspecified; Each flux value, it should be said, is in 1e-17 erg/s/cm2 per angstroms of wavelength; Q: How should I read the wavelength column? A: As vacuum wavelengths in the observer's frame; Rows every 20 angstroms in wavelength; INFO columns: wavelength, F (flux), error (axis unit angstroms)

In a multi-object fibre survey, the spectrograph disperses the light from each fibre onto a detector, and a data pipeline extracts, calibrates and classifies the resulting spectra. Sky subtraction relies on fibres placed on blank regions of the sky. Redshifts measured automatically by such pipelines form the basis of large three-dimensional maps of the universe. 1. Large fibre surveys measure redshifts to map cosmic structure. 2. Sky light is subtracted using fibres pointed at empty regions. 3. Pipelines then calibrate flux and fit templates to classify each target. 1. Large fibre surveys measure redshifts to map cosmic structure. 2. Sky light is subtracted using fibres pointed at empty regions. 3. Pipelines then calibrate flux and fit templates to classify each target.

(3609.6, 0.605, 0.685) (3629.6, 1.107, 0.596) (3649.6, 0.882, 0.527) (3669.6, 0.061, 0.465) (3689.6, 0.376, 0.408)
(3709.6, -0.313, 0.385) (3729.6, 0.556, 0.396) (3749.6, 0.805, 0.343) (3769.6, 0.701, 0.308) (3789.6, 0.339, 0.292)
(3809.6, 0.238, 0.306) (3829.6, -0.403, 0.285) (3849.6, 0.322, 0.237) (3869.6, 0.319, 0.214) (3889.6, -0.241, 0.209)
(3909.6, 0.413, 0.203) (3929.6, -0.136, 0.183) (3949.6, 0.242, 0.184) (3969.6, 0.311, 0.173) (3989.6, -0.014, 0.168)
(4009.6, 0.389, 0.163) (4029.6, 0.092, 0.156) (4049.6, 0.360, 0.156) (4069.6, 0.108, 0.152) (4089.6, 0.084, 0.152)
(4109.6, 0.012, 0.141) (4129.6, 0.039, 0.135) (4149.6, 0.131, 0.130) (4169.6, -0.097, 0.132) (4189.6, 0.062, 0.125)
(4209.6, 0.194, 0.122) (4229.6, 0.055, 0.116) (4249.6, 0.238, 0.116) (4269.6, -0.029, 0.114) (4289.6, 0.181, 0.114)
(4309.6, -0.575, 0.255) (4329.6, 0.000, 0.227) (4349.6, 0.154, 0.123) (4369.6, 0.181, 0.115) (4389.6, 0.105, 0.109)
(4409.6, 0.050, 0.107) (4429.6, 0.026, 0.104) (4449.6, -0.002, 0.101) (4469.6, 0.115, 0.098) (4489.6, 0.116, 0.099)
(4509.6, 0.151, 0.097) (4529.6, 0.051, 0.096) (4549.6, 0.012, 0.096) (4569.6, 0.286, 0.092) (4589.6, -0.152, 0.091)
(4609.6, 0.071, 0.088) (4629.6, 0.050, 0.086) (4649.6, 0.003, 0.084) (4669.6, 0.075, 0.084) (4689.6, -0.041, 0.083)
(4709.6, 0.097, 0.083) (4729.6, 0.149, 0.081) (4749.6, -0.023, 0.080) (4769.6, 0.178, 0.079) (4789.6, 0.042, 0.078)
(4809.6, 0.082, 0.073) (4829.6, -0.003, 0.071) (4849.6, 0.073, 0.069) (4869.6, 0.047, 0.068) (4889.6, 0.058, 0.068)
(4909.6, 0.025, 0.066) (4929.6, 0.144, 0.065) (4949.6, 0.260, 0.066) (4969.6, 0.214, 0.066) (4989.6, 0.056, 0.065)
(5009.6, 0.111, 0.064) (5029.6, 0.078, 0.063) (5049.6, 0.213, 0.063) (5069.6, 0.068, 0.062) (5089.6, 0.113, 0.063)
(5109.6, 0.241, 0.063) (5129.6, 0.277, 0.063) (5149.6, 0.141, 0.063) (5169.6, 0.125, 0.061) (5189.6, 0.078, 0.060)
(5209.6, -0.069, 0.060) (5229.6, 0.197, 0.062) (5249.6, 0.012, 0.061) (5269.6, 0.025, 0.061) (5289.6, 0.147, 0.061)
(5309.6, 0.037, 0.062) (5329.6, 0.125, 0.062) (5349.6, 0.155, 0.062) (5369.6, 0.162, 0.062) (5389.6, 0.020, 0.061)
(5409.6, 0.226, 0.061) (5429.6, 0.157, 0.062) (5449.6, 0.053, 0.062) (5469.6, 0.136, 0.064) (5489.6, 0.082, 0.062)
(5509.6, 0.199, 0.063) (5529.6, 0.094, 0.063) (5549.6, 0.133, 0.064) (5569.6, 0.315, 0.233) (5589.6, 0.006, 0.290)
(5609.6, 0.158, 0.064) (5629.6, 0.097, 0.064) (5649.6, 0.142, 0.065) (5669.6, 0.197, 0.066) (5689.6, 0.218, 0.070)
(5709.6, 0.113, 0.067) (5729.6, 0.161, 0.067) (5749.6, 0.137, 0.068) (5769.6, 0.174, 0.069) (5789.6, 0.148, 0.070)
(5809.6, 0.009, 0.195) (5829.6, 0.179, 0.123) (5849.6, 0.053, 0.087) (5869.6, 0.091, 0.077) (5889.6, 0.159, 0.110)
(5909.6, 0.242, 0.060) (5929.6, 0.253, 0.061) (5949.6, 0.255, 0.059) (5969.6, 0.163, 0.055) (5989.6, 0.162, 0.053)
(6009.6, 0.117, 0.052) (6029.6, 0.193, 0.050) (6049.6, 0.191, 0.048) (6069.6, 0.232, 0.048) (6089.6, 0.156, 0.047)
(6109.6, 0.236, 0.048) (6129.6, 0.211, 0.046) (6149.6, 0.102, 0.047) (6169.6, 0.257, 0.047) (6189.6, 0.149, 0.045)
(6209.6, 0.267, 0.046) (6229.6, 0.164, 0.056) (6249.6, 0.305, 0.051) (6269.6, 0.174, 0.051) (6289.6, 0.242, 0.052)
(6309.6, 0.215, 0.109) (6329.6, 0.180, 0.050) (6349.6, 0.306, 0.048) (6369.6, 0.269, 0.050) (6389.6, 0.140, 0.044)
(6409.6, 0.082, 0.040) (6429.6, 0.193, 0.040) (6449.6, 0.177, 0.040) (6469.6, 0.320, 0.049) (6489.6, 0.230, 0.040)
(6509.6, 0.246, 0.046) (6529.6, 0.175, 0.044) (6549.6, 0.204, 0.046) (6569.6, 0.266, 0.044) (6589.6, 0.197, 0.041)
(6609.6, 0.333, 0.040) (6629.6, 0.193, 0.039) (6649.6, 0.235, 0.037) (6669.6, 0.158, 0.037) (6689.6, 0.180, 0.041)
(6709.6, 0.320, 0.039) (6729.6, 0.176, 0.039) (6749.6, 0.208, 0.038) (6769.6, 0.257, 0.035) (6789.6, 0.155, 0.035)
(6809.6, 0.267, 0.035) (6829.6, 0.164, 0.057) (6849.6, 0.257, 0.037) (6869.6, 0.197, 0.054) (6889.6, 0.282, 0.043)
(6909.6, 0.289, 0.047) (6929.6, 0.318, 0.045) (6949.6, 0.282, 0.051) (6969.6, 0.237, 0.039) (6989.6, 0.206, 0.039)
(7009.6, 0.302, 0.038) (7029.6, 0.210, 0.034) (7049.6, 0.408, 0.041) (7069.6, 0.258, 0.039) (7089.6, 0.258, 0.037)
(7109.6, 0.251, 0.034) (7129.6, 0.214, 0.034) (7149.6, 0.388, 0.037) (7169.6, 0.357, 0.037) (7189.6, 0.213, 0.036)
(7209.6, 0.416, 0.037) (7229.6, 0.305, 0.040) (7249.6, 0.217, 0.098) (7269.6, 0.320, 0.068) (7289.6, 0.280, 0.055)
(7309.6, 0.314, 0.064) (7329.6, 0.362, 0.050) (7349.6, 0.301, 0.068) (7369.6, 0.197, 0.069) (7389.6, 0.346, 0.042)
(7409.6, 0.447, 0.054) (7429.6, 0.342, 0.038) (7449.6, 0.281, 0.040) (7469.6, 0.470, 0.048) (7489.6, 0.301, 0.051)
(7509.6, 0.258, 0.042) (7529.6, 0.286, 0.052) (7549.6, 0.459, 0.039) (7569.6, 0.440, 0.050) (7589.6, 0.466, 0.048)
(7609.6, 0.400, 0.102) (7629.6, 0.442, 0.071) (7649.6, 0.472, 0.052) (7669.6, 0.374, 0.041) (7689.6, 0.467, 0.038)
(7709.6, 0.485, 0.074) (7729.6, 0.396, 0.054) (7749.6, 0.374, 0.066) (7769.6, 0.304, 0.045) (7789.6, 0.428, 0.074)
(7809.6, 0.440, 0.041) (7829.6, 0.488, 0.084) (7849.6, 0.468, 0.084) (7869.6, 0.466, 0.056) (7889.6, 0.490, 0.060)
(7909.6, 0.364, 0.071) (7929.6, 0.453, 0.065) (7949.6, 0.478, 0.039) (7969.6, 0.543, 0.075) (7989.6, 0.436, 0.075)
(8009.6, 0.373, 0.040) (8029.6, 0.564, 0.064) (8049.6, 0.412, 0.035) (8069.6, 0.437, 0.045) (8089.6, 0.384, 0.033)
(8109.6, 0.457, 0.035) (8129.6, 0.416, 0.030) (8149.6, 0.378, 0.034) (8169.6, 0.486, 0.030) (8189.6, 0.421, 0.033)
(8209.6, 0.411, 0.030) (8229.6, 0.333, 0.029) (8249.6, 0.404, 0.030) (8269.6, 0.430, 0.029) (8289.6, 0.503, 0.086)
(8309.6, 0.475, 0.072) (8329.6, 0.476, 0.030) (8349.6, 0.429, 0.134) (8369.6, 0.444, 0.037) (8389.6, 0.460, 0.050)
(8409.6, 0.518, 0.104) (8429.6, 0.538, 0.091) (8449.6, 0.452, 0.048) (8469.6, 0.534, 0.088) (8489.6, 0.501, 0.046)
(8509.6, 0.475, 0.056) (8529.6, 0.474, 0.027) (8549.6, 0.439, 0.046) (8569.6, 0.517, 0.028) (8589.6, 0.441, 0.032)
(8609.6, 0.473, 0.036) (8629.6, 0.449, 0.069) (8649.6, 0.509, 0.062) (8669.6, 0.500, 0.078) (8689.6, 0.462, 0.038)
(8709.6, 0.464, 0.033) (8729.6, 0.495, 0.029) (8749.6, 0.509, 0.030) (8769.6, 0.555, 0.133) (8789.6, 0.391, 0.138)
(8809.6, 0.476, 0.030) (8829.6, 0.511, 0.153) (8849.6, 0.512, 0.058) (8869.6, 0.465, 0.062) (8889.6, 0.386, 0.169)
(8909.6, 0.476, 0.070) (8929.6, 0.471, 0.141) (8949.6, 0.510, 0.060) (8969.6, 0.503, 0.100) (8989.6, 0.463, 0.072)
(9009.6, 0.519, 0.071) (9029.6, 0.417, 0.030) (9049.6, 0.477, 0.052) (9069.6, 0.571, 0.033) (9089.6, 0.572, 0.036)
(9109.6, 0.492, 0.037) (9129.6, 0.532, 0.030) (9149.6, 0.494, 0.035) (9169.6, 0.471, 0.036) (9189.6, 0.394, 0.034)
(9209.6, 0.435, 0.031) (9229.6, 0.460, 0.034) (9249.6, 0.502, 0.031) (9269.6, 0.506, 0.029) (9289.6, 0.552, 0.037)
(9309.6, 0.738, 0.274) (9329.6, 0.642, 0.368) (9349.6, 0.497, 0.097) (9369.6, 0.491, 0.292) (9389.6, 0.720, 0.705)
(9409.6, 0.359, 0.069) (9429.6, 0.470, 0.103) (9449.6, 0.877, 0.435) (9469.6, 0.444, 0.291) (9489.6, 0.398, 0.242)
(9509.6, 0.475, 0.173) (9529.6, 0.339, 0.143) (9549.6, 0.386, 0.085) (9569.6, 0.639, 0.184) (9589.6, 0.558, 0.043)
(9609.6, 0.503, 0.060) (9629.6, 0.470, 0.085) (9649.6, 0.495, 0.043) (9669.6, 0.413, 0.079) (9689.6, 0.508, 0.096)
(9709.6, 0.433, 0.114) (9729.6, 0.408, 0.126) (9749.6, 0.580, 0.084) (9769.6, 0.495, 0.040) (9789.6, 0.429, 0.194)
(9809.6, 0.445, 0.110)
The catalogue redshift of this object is 0.893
